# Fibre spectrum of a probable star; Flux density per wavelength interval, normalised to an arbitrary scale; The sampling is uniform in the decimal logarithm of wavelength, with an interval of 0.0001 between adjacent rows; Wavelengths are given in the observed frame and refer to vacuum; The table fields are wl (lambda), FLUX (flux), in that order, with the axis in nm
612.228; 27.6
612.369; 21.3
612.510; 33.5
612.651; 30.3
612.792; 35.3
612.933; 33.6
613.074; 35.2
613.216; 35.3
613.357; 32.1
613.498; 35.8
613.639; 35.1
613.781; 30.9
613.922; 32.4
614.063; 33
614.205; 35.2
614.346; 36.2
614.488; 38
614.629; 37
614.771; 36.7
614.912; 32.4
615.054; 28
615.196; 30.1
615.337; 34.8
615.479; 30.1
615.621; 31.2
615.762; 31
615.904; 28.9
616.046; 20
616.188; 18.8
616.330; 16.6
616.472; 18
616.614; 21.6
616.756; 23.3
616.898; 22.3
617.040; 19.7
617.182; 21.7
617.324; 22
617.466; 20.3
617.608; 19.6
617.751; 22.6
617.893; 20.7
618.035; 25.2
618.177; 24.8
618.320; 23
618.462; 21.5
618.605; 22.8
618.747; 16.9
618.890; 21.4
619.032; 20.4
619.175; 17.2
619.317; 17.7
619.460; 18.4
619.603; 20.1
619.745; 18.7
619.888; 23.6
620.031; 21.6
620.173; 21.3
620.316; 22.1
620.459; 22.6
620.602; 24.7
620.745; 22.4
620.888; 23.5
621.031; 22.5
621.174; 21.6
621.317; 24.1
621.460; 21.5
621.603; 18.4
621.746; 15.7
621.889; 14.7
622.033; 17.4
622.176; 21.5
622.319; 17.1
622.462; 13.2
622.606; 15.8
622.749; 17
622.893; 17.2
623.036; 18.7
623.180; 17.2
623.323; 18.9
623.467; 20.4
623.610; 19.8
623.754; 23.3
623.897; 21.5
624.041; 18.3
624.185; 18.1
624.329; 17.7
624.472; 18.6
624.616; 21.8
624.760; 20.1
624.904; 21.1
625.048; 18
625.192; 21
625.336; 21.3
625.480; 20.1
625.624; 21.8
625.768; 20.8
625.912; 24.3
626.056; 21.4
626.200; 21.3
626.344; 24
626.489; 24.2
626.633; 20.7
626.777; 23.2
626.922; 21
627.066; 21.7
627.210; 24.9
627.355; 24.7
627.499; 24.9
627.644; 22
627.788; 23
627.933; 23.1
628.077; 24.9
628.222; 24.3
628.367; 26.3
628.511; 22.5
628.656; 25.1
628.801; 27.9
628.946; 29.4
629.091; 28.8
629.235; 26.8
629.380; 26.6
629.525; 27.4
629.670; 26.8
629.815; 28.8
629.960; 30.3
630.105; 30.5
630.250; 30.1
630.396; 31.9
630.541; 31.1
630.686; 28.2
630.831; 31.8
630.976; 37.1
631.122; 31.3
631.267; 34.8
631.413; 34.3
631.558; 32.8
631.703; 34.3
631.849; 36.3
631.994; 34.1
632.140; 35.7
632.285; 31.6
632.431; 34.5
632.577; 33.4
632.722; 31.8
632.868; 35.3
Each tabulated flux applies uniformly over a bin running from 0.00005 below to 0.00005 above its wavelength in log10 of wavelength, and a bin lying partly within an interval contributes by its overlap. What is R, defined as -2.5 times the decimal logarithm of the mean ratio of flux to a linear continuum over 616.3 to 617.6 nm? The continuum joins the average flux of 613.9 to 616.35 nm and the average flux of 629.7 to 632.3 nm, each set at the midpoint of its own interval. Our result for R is 0.439 mag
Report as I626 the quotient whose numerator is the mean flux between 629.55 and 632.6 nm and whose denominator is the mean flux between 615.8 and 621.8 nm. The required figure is 1.52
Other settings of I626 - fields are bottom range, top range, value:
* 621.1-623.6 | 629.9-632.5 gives 1.79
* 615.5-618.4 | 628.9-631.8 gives 1.35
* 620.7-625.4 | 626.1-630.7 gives 1.33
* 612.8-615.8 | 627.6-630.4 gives 0.80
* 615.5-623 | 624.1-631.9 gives 1.22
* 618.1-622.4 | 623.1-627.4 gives 1.02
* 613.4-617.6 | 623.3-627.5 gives 0.75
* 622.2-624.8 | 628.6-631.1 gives 1.58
